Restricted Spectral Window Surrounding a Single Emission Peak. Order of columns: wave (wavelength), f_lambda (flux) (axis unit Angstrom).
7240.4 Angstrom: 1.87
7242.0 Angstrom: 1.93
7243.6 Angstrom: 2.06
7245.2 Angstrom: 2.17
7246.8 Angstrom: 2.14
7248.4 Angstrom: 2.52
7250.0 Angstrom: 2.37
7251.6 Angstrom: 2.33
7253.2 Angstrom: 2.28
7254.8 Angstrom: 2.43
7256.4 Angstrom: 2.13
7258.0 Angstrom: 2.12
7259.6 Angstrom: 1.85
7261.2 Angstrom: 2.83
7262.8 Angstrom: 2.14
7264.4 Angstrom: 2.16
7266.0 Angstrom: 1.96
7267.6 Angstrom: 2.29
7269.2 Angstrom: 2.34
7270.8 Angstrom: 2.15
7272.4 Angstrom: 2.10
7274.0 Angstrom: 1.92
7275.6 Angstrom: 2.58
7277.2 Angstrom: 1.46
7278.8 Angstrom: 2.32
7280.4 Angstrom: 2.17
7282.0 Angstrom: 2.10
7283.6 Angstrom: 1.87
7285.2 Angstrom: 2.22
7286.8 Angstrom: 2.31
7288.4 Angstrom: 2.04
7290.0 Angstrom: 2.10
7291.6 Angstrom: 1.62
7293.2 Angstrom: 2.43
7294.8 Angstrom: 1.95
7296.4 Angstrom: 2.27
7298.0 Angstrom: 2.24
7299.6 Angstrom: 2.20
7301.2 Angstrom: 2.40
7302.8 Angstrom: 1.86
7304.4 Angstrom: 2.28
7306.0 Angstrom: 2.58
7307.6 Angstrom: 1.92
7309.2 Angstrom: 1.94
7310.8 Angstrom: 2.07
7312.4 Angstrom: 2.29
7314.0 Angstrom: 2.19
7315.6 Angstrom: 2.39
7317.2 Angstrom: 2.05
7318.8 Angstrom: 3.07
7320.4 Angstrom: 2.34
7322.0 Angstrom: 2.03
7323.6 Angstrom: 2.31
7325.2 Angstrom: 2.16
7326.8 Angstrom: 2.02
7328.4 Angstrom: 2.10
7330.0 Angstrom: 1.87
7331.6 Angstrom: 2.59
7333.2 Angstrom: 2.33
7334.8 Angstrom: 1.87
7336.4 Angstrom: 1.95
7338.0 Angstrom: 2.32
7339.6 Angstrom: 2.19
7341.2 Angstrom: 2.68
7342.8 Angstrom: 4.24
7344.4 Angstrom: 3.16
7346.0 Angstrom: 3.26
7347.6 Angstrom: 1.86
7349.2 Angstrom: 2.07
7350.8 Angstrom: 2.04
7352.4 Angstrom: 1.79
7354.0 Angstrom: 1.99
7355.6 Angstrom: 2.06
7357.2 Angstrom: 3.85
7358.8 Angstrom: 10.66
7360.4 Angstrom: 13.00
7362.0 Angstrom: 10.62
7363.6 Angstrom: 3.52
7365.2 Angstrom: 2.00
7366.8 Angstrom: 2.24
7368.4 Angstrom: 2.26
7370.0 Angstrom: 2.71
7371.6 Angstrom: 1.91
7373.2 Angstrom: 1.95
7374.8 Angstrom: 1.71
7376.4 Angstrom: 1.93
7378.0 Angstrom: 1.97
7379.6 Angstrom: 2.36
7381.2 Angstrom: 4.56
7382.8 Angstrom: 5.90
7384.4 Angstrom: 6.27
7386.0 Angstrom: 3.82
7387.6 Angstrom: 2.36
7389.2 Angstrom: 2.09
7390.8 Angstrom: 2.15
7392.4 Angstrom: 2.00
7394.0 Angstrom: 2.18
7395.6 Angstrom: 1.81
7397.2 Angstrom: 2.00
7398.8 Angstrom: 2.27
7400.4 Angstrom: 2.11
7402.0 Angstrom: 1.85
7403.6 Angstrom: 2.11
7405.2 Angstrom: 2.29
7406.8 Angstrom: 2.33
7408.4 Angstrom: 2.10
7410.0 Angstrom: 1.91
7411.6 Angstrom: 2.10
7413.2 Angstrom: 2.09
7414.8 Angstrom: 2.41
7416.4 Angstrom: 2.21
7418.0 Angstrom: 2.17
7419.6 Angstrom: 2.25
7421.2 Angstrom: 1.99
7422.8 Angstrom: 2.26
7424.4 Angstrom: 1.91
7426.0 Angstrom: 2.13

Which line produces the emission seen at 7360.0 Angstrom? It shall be H-alpha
